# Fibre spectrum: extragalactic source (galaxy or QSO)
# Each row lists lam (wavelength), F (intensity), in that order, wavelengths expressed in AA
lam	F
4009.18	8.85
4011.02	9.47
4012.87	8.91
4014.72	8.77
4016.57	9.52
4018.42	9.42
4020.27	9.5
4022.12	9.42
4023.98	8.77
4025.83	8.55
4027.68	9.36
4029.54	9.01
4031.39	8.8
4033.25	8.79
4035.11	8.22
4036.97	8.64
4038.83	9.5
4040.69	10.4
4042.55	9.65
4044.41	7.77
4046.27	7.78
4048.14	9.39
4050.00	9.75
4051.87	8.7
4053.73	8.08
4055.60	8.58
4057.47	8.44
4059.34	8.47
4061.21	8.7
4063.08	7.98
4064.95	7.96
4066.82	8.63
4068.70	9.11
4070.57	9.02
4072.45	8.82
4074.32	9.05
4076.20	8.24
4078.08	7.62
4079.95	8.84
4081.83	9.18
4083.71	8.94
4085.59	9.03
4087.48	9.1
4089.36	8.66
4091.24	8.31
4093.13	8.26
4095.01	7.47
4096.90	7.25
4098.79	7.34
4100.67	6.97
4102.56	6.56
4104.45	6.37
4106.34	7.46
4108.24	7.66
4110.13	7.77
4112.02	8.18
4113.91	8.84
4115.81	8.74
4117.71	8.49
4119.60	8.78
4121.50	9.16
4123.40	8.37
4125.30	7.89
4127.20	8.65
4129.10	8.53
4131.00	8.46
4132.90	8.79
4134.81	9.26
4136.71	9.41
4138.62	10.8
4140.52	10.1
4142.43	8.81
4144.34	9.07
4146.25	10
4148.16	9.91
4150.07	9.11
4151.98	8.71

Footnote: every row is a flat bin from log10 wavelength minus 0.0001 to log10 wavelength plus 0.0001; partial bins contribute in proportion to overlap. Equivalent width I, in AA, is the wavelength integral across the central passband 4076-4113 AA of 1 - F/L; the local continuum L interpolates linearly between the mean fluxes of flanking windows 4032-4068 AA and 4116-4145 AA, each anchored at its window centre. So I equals 3.7 AA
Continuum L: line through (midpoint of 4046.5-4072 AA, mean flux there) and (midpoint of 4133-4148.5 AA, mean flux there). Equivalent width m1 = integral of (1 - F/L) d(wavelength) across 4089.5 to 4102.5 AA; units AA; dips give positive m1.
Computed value 2.13 AA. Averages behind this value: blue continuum 8.65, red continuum 9.61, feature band 7.6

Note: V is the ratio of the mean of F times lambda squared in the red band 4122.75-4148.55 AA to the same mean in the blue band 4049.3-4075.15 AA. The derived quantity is 1.1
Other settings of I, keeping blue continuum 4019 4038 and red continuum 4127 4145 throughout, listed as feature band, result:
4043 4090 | 1.97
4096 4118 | 3.67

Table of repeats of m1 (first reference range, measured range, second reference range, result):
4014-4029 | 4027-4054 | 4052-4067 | -0.5 AA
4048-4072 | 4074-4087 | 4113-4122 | 0.0 AA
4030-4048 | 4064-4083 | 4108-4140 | 0.4 AA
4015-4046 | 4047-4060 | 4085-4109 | -0.3 AA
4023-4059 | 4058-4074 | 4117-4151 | 0.6 AA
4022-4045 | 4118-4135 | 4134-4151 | 1.6 AA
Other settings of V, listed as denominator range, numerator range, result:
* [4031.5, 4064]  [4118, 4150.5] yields 1.09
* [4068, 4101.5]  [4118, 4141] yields 1.09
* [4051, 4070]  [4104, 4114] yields 0.93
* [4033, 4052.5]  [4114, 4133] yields 1.00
